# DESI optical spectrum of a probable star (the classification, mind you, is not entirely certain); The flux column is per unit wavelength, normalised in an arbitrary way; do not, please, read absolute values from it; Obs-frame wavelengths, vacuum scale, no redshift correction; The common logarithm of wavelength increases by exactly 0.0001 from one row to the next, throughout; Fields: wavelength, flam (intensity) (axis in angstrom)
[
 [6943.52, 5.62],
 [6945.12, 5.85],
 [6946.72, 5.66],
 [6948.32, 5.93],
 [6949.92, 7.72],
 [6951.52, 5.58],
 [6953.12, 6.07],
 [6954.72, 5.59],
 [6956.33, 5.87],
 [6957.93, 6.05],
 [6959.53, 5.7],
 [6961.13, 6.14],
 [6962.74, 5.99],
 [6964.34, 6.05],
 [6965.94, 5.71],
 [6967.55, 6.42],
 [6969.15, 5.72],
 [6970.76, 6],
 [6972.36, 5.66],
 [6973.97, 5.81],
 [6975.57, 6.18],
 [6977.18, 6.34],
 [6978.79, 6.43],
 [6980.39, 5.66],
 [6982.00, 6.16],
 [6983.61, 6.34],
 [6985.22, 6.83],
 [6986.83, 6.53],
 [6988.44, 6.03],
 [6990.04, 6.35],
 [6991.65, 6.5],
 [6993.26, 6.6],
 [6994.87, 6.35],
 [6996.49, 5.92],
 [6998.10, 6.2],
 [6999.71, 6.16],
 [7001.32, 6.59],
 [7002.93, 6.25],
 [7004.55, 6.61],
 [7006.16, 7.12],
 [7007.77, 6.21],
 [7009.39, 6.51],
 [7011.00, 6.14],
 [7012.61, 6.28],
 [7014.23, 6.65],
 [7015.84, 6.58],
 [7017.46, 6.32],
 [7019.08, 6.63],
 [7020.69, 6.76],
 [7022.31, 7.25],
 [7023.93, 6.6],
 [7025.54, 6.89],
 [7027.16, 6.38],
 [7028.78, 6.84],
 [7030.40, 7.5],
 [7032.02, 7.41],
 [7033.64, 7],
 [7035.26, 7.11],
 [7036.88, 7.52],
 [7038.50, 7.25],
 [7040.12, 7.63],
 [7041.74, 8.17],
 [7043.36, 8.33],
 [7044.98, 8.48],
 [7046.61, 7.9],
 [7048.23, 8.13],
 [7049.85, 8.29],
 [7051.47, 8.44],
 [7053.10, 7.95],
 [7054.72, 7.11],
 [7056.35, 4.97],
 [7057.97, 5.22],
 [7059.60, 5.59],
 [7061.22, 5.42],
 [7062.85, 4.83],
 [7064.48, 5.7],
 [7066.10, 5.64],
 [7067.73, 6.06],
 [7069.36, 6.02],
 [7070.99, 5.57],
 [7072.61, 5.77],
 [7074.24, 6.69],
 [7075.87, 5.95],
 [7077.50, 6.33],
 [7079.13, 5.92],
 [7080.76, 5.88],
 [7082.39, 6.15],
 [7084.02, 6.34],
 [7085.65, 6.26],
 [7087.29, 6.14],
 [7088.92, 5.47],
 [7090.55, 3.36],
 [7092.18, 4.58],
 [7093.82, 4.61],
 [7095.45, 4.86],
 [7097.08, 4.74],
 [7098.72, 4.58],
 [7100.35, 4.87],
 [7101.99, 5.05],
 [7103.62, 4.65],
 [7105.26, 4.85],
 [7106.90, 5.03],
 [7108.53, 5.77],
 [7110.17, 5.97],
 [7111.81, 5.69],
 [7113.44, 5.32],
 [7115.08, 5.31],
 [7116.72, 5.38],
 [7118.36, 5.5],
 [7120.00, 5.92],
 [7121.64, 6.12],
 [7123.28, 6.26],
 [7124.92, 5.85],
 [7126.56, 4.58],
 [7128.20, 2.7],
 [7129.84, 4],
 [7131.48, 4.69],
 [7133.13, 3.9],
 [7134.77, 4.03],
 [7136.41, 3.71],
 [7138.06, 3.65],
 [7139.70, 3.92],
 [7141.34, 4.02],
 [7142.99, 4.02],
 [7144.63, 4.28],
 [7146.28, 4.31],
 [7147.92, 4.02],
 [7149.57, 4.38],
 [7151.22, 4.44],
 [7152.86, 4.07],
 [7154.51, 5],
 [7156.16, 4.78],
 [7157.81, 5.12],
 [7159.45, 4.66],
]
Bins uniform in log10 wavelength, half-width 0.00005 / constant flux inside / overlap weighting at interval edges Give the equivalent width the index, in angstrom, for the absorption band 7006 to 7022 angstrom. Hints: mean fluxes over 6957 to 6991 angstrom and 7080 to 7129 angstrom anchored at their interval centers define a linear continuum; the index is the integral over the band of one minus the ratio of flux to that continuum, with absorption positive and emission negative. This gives -1.8 angstrom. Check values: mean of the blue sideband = 6.1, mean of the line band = 6.52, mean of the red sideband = 5.26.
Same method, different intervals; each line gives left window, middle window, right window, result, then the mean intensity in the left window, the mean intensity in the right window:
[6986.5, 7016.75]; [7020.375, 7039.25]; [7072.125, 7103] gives -3.0 angstrom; 6.4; 5.44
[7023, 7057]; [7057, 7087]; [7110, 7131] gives 3.2 angstrom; 7.43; 5.25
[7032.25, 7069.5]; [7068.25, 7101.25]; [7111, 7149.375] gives 2.6 angstrom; 6.93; 4.65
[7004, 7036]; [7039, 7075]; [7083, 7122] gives -3.7 angstrom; 6.74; 5.26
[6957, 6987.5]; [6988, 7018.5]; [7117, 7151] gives -3.2 angstrom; 6.09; 4.5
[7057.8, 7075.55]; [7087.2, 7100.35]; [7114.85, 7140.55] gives 1.4 angstrom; 5.71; 4.71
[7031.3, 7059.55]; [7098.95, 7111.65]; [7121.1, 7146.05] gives 0.4 angstrom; 7.41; 4.36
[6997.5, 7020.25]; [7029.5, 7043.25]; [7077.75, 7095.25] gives -3.1 angstrom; 6.46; 5.48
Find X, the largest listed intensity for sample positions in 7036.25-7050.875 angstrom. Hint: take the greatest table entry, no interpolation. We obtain 8.48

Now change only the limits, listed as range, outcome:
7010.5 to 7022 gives 6.76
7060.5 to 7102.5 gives 6.69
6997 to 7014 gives 7.12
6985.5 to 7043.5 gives 8.33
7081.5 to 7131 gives 6.34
